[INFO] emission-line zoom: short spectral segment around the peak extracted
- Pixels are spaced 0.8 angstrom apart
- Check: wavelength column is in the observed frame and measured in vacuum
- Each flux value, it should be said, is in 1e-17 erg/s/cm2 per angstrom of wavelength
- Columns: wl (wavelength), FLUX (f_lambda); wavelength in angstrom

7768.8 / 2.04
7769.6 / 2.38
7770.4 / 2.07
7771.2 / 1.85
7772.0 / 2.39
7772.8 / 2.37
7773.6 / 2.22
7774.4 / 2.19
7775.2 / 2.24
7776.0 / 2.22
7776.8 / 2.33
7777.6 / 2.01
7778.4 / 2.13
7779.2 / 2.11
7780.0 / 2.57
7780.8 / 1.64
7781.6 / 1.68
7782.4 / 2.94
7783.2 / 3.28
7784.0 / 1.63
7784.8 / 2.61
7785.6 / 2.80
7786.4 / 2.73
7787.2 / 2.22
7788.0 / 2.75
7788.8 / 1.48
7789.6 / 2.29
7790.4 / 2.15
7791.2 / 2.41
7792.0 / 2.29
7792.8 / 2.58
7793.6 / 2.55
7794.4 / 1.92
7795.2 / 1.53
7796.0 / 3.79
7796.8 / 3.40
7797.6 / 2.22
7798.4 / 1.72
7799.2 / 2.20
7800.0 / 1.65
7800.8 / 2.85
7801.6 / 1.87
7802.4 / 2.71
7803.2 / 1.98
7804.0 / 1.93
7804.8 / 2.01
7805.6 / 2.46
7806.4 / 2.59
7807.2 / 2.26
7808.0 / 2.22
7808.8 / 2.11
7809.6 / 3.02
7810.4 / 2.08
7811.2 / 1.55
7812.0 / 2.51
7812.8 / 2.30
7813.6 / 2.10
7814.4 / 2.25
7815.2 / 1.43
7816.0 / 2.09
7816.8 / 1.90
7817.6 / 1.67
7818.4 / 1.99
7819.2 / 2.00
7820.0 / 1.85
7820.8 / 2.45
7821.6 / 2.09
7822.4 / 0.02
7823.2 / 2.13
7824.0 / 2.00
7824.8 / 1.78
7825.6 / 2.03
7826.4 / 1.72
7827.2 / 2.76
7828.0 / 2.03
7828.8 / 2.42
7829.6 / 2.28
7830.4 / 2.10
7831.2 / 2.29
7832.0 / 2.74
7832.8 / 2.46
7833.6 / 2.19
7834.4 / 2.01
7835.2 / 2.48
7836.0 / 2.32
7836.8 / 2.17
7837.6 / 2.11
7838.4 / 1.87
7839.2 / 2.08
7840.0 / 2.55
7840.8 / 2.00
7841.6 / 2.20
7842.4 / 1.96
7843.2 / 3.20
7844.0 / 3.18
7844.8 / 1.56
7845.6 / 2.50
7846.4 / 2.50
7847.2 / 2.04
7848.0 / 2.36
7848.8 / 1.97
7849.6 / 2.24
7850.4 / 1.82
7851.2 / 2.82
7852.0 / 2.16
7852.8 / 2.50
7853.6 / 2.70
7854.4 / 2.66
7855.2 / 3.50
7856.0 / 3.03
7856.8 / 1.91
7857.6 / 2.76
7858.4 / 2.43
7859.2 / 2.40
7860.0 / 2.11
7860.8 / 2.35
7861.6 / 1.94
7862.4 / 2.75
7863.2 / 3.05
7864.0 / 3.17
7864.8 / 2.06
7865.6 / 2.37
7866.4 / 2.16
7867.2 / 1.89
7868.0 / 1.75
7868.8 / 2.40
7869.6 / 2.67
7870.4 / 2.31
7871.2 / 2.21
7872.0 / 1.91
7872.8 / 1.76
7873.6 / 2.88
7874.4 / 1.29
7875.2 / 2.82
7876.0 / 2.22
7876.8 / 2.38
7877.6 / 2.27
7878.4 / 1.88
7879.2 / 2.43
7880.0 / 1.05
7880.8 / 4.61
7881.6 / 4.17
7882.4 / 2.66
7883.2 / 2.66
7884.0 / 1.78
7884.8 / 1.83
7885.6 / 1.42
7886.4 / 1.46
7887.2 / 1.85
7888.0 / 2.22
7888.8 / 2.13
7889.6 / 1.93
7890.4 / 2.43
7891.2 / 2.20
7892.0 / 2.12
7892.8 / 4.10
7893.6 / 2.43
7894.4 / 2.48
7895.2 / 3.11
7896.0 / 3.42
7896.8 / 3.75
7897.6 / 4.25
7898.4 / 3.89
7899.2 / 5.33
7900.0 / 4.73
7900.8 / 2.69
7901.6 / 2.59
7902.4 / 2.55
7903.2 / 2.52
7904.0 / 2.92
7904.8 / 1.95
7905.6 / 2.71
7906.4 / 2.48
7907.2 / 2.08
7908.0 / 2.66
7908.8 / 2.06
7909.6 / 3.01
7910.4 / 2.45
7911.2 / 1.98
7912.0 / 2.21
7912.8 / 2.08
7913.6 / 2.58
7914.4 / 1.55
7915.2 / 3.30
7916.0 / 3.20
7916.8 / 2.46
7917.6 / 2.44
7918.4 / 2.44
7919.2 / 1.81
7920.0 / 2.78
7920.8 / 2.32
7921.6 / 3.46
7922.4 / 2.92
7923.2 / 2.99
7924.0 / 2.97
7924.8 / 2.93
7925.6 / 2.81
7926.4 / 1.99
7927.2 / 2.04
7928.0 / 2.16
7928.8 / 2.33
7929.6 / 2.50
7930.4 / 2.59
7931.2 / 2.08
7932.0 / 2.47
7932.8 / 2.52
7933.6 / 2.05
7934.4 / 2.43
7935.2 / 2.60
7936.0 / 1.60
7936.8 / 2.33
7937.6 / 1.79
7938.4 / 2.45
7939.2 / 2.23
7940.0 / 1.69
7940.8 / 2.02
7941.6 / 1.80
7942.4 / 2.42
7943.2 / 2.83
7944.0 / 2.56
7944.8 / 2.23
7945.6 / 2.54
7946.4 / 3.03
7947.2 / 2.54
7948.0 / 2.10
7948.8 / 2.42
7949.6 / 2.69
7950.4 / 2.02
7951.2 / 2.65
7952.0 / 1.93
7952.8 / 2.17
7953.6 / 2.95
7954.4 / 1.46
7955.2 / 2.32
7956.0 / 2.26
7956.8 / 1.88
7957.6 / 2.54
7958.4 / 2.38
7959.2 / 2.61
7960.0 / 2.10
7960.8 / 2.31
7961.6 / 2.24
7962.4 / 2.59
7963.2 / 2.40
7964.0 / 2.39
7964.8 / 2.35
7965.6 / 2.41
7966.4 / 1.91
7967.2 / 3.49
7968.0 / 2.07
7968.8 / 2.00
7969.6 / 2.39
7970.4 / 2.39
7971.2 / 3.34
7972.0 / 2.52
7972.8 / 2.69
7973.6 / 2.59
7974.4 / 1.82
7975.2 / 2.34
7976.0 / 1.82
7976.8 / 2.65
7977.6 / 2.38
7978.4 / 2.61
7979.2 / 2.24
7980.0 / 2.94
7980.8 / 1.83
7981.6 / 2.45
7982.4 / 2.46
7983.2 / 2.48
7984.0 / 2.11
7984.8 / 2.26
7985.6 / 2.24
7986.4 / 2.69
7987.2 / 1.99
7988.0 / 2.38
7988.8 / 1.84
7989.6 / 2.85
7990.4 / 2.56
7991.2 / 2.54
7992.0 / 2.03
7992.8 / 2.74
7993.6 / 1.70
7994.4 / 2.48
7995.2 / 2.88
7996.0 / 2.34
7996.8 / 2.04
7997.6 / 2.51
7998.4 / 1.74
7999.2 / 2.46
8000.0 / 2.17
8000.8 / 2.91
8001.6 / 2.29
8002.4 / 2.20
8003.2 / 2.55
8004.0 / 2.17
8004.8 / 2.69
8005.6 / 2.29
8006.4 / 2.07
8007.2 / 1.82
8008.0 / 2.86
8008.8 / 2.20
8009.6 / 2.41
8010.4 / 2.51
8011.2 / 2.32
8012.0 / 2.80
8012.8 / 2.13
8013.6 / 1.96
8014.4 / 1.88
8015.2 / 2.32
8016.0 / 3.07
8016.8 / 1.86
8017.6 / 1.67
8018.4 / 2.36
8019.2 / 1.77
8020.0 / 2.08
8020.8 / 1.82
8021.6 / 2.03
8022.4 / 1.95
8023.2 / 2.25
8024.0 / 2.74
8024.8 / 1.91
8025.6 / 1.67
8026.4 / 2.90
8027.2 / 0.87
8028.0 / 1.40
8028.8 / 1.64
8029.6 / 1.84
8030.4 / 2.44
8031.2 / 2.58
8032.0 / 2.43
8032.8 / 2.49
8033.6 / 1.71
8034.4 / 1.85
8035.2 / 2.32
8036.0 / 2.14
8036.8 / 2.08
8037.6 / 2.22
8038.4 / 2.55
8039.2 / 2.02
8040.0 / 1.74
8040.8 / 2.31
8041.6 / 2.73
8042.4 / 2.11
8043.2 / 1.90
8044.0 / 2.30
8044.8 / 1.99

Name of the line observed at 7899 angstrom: Halpha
